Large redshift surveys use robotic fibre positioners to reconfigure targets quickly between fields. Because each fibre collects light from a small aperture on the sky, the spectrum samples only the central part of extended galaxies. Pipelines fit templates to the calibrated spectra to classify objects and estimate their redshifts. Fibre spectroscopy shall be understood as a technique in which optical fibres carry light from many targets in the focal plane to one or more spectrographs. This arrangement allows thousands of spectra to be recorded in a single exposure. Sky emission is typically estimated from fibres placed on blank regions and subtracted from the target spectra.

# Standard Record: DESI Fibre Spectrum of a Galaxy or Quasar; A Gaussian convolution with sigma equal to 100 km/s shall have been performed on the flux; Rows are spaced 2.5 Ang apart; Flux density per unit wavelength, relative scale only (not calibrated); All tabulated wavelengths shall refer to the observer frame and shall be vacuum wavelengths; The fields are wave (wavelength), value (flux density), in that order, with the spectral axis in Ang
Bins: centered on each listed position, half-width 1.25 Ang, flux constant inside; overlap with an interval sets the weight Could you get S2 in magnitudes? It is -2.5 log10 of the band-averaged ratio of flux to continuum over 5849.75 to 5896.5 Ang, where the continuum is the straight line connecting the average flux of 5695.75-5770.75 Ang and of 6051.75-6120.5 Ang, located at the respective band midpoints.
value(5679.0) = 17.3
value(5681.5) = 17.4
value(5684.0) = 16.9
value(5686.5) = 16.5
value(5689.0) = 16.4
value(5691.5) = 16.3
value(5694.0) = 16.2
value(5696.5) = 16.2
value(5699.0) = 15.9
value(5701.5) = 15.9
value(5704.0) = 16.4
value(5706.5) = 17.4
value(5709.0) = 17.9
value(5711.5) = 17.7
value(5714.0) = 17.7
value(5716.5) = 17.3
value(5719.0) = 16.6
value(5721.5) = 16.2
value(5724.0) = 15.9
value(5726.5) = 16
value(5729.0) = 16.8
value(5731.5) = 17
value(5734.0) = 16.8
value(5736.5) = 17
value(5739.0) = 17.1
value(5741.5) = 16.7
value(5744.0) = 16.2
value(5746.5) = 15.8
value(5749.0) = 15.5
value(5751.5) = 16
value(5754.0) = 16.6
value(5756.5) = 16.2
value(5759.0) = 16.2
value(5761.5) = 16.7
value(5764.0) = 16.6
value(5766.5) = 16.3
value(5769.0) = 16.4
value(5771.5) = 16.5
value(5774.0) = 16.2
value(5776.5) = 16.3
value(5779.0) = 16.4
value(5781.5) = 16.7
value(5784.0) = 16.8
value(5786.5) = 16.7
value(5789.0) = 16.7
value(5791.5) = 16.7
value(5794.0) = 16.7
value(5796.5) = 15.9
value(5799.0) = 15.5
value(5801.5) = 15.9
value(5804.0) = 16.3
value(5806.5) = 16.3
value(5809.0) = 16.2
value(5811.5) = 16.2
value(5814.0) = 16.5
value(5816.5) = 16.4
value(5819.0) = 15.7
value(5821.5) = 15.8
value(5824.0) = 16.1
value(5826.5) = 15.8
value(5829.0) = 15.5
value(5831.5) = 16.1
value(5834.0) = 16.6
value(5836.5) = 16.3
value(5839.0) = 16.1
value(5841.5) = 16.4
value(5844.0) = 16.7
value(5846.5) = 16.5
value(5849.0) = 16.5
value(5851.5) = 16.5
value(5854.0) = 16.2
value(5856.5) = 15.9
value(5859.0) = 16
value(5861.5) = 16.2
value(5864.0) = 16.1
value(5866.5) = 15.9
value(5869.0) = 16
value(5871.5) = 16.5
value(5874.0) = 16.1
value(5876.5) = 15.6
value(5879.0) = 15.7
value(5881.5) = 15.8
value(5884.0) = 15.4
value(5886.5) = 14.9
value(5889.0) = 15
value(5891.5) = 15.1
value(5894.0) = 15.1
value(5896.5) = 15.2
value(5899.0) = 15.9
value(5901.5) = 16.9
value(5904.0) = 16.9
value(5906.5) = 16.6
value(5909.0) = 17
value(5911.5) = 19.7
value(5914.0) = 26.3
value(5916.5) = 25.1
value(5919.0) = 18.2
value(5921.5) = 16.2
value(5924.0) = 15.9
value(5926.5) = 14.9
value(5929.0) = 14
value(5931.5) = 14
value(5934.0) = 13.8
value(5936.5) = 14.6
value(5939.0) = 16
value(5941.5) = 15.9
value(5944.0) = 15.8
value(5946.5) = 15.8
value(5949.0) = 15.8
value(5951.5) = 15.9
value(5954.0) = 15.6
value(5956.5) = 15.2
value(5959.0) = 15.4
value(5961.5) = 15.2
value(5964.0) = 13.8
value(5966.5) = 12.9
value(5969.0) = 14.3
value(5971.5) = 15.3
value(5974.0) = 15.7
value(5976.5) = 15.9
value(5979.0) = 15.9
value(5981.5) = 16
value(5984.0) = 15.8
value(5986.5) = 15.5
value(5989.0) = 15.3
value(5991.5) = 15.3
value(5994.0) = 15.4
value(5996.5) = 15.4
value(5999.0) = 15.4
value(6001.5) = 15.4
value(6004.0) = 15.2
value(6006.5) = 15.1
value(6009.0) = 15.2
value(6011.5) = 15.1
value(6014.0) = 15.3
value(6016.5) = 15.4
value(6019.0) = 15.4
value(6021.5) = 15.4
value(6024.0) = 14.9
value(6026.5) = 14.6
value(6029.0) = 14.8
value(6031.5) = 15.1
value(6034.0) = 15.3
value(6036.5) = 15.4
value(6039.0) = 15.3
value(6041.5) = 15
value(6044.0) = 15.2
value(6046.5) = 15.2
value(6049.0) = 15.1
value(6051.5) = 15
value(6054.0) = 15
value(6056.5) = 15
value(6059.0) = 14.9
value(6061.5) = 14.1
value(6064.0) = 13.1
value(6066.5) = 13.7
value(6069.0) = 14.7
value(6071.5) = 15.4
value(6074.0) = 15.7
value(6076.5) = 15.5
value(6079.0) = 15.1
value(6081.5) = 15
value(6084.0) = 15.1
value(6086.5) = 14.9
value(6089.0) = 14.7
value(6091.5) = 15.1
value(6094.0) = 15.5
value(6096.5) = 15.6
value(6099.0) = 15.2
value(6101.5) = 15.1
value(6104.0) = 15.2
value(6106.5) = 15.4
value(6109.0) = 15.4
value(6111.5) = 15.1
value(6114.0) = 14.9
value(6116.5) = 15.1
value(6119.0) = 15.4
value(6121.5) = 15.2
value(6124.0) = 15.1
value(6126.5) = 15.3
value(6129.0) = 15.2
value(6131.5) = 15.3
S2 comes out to 0.01 mag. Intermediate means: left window 16.6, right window 15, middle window 15.8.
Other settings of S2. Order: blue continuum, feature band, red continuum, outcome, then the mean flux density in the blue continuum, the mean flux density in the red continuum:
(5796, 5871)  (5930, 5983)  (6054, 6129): 0.030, 16.1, 15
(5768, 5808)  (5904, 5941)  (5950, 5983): -0.119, 16.4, 15.2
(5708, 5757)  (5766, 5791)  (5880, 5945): 0.007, 16.7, 16.5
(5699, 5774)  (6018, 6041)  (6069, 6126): 0.024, 16.6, 15.2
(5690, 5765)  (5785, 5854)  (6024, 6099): -0.008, 16.6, 15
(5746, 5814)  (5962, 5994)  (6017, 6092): 0.013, 16.3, 15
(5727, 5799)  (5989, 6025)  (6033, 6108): 0.002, 16.5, 15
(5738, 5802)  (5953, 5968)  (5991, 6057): 0.059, 16.4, 15.2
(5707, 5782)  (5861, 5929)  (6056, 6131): -0.058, 16.6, 15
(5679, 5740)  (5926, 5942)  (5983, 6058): 0.068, 16.7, 15.2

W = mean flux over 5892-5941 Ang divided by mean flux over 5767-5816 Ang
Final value 1.03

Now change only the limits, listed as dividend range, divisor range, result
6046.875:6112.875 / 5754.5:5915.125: 0.92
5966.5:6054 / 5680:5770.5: 0.92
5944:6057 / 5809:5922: 0.92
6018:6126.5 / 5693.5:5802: 0.91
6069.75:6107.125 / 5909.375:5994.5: 0.95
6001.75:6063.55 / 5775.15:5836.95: 0.93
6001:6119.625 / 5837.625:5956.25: 0.92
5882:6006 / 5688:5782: 0.97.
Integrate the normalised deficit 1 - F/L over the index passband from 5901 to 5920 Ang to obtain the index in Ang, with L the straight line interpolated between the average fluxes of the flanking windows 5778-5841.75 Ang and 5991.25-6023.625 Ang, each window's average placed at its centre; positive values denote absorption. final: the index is -4.77 Ang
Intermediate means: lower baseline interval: 16.2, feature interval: 19.7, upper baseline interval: 15.3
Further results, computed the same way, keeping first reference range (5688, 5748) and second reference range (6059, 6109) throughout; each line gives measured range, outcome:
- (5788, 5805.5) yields 0.0 Ang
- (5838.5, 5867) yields -0.4 Ang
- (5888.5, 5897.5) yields 0.4 Ang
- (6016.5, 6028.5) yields 0.1 Ang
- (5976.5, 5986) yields -0.3 Ang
